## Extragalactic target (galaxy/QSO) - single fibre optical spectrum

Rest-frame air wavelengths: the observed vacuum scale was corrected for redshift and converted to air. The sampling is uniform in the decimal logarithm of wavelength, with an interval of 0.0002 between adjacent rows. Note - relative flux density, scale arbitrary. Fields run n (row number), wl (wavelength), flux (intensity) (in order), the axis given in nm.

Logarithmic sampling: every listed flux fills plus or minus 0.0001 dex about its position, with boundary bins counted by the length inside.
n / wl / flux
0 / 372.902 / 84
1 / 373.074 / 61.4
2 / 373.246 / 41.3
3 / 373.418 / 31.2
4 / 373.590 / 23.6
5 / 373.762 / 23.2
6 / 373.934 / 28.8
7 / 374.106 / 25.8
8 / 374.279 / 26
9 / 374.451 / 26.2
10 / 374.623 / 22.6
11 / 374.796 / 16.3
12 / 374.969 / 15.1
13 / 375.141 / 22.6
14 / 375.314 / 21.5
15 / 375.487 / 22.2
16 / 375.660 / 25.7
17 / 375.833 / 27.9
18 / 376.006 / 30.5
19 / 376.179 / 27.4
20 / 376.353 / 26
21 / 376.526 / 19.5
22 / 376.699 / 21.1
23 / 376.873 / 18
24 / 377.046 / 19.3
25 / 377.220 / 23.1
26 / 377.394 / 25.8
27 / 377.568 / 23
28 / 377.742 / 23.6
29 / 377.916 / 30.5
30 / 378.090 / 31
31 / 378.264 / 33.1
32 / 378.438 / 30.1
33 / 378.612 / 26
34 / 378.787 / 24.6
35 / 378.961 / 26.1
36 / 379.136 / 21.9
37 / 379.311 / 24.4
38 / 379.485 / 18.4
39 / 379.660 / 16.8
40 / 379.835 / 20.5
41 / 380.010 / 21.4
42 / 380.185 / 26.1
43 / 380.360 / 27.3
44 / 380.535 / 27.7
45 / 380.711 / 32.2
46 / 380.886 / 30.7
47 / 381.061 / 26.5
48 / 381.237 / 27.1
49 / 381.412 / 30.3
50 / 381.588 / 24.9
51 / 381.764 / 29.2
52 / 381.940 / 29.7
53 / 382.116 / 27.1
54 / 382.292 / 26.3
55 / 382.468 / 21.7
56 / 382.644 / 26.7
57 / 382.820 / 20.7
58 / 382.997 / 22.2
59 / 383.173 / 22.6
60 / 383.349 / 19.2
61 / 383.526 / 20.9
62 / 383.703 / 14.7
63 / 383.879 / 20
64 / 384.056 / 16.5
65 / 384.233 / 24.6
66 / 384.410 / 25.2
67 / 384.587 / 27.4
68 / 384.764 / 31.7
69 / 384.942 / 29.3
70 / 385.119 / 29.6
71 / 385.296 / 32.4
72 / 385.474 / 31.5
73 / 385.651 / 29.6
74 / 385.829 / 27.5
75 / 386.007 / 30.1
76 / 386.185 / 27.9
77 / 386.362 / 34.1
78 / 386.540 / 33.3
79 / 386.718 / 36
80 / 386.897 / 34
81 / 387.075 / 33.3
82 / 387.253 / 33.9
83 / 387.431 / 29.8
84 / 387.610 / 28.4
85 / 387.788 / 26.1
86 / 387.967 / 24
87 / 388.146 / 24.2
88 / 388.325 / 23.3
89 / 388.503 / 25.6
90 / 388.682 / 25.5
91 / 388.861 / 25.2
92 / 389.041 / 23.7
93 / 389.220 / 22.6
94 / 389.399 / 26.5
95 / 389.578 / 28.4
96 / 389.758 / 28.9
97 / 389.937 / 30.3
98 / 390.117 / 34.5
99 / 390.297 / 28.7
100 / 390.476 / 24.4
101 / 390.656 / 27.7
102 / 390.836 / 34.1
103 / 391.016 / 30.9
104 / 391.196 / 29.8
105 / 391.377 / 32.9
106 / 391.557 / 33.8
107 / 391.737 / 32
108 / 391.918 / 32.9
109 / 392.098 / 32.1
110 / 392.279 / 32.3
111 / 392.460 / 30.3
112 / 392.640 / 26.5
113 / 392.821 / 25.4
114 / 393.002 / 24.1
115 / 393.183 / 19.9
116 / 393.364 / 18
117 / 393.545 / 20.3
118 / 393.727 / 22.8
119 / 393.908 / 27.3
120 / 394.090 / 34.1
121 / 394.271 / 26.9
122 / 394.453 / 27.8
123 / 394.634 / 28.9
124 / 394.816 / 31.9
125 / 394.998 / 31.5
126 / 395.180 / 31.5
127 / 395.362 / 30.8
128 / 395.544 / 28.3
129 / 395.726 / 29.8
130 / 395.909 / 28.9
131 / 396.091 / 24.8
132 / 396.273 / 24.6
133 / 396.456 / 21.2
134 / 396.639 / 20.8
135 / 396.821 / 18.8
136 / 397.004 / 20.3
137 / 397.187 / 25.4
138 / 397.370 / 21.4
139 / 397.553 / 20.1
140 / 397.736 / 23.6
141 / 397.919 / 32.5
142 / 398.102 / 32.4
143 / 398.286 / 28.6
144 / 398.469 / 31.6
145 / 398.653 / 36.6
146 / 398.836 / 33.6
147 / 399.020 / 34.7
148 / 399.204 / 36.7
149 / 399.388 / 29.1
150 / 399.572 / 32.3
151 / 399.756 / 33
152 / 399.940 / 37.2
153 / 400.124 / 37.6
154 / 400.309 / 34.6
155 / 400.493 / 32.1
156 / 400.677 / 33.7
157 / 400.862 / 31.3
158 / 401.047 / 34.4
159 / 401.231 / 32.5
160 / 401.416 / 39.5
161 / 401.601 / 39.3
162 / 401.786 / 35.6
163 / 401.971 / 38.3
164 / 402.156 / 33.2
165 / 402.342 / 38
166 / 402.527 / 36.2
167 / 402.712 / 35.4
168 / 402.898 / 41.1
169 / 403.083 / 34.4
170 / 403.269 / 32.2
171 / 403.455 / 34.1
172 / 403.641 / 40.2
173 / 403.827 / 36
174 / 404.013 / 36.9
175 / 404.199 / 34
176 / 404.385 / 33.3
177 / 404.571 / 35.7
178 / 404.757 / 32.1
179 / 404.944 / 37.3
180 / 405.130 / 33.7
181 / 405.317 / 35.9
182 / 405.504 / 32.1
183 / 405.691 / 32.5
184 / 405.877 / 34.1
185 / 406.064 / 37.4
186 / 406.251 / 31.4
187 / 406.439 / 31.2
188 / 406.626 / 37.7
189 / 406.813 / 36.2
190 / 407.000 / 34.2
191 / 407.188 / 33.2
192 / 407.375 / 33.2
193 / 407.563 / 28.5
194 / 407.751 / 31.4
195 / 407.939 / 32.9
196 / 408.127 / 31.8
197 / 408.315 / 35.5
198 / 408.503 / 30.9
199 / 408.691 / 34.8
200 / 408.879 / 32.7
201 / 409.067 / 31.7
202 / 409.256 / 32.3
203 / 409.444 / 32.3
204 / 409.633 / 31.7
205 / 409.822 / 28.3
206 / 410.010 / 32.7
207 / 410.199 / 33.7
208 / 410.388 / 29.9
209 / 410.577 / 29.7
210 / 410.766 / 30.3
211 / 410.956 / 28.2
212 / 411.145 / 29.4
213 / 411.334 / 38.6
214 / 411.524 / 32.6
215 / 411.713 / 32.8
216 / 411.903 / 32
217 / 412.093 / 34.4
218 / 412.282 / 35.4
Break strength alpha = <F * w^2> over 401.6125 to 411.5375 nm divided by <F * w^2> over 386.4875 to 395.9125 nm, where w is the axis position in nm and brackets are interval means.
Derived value 1.28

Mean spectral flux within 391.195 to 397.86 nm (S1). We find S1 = 26.8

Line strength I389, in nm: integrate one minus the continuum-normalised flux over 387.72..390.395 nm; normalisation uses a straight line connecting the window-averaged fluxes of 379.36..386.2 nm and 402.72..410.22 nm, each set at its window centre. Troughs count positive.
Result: 0.12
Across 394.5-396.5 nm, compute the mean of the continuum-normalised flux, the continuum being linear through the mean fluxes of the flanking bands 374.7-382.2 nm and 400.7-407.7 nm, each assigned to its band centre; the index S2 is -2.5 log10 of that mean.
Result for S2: 0.11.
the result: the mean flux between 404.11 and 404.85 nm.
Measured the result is 33.8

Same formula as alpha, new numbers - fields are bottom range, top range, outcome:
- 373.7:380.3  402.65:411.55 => 1.62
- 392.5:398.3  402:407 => 1.42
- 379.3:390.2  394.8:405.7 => 1.31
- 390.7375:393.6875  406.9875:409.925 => 1.23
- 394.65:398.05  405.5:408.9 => 1.35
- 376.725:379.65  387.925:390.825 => 1.15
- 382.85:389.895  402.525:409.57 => 1.40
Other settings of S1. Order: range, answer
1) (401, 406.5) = 35.3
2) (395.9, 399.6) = 27.4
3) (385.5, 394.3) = 28.5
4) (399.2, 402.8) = 35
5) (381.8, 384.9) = 23.5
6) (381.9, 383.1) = 24.7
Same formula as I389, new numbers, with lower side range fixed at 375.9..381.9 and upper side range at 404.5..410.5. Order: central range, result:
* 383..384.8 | 0.323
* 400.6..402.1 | -0.196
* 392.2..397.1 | 0.568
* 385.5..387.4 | -0.305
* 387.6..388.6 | 0.103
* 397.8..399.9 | -0.139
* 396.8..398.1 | 0.273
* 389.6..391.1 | -0.071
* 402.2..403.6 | -0.182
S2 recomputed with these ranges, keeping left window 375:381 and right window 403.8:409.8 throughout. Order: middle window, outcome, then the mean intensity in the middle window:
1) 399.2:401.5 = -0.08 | 34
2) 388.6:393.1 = -0.01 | 28.9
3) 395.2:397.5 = 0.22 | 24.7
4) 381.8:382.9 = 0.02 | 25.6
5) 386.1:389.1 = -0.04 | 28.8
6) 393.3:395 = 0.11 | 26.9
